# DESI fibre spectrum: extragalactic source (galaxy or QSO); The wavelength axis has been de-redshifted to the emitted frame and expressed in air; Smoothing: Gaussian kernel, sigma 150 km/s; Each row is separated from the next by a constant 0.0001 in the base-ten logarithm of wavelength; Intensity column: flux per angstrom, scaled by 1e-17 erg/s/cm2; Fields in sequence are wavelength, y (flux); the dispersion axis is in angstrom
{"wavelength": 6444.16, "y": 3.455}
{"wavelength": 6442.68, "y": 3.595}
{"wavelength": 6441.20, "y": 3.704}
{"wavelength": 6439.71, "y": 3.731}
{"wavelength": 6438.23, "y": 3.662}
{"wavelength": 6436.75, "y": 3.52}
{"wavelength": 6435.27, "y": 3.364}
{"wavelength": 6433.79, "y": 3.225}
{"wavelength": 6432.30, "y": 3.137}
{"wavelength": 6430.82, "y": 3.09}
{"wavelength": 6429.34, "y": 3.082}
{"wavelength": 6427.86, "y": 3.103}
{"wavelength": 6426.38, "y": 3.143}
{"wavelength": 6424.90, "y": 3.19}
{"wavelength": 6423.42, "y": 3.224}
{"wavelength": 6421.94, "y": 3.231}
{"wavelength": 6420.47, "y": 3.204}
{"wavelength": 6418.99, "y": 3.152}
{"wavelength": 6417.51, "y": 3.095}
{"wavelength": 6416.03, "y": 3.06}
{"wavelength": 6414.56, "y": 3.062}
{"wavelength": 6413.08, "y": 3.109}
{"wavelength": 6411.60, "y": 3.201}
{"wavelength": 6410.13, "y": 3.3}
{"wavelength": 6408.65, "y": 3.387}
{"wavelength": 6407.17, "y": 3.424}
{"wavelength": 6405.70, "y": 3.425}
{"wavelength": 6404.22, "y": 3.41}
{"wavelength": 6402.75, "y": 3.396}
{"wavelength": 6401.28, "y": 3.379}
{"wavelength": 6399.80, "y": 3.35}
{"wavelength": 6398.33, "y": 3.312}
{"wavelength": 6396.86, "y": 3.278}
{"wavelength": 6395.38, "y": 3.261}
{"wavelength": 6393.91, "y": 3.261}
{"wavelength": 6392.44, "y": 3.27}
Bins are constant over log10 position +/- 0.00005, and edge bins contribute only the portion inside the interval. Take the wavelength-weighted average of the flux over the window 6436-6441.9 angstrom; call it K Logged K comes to 3.65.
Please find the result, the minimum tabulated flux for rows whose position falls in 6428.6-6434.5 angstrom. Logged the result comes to 3.082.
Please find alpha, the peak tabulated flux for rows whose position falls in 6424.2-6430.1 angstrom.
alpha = 3.19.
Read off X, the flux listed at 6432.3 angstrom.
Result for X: 3.137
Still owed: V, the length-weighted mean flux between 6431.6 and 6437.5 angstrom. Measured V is 3.31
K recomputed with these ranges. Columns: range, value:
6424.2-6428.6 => 3.14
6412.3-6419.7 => 3.09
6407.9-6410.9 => 3.34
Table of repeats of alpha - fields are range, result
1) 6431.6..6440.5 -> 3.731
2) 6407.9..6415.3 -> 3.387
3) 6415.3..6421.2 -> 3.204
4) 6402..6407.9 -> 3.425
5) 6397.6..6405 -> 3.41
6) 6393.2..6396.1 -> 3.261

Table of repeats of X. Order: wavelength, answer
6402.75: 3.396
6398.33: 3.312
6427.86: 3.103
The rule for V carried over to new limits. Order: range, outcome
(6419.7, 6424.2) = 3.22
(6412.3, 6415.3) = 3.09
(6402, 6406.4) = 3.41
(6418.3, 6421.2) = 3.18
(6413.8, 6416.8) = 3.06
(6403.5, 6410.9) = 3.39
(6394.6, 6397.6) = 3.27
